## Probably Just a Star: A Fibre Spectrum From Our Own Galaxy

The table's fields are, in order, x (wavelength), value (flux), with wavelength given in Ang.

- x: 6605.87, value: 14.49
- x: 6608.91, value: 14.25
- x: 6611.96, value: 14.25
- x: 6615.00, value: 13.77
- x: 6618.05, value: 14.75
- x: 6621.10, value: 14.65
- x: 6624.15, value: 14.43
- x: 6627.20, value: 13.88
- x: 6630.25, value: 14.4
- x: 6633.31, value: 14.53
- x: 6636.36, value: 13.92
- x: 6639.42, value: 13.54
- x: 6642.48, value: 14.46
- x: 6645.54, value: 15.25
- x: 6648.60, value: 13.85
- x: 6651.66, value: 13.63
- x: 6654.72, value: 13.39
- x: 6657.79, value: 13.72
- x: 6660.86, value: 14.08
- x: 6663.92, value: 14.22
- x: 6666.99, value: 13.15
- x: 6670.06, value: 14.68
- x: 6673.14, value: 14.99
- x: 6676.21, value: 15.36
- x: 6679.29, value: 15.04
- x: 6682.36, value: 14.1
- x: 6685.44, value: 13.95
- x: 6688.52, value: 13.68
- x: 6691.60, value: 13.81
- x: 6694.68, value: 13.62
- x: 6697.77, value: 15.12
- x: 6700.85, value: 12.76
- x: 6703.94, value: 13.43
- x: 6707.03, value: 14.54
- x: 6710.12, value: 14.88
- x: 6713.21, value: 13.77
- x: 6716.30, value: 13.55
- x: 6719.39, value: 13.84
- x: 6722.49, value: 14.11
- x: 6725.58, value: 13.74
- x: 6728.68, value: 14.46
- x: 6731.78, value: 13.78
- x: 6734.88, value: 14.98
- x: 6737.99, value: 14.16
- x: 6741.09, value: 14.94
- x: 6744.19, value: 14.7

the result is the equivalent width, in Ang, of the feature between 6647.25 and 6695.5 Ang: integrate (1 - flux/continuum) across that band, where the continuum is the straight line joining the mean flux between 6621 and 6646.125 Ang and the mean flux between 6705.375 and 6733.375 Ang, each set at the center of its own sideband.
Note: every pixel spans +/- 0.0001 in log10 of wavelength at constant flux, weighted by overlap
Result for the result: 0.4 Ang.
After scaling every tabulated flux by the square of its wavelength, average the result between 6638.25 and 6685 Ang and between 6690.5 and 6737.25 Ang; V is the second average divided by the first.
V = 1.00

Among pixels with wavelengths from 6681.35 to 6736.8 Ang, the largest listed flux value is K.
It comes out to 15.12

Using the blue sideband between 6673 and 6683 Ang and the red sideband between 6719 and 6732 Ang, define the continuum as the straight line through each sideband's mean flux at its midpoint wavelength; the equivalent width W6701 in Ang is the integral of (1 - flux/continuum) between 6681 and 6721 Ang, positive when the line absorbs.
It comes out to 1.55 Ang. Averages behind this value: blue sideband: 14.9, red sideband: 14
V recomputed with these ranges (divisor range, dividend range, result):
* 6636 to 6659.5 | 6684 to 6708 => 1.01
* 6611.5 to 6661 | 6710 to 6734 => 1.02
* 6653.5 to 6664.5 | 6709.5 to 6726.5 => 1.03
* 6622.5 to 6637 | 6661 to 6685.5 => 1.03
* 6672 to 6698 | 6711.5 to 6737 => 0.99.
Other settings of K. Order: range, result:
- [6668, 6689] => 15.36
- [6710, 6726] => 14.88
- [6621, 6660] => 15.25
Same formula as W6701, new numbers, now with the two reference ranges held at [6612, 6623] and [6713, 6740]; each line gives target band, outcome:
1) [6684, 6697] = 0.30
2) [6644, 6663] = 0.37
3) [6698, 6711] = 0.15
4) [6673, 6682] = -0.51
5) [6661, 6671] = 0.18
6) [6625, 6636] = 0.07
